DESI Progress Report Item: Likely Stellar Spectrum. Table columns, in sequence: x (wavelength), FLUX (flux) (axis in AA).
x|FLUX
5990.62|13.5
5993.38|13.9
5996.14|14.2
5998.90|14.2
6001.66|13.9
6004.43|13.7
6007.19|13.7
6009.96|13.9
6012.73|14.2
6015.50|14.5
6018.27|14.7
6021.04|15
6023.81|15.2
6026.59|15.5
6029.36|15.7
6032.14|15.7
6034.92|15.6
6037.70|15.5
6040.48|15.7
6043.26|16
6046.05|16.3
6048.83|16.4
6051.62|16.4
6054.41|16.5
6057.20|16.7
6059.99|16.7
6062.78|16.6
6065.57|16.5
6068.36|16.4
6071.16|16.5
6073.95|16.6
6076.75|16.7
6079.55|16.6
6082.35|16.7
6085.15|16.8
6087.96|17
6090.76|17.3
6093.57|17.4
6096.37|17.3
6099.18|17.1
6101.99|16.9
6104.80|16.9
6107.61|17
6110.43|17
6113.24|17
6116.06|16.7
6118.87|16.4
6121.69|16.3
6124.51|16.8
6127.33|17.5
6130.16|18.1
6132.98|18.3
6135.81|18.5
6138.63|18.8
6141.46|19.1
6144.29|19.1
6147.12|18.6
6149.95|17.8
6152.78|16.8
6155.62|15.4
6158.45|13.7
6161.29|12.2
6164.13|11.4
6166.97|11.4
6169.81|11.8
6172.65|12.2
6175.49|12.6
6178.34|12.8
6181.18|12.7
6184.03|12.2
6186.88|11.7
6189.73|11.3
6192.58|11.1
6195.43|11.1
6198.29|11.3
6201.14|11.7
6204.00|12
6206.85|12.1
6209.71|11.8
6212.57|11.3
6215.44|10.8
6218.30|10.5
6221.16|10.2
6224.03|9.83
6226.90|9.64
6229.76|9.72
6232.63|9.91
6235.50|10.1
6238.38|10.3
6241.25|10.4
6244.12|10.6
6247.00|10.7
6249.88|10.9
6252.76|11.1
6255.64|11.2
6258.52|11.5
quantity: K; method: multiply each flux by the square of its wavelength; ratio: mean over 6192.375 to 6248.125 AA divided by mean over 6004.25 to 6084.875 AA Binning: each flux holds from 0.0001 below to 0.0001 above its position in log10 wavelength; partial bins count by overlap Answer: 0.7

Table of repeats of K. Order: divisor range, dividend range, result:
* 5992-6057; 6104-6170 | 1.13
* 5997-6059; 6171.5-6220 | 0.81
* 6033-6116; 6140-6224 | 0.80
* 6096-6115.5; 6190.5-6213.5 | 0.70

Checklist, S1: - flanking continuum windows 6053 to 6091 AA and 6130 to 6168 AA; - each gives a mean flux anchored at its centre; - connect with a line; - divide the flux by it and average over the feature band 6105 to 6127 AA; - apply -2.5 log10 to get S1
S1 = -0.019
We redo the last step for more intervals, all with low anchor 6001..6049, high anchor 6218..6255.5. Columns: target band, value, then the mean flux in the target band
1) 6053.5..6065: -0.16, 16.6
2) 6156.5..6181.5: -0.05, 12.4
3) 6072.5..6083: -0.20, 16.7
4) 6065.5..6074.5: -0.17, 16.5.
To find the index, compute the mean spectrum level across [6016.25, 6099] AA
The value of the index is 16.3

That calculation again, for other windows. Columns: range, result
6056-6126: 16.8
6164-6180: 12.1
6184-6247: 10.9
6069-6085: 16.6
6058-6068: 16.6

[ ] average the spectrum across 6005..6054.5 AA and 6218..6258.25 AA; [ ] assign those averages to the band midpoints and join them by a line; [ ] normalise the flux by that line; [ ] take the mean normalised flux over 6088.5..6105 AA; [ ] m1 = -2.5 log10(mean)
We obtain -0.24 mag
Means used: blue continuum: 15.3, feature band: 17.2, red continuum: 10.4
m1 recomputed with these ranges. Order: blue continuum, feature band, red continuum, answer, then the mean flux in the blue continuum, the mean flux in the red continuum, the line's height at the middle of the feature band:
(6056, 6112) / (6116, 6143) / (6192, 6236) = -0.20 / 16.8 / 10.8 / 14.7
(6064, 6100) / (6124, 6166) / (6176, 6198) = -0.20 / 16.8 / 11.8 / 13.8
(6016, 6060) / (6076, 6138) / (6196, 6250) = -0.23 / 15.8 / 10.7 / 13.9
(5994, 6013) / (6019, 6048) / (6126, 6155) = -0.05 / 14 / 18.2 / 14.9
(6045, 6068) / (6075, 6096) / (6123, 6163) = -0.01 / 16.5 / 17.1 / 16.7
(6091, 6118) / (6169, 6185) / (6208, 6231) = 0.04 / 17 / 10.5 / 12.9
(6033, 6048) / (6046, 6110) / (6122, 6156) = -0.01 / 15.8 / 17.9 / 16.6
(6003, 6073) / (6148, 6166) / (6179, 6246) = -0.17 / 15.6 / 11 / 12.5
